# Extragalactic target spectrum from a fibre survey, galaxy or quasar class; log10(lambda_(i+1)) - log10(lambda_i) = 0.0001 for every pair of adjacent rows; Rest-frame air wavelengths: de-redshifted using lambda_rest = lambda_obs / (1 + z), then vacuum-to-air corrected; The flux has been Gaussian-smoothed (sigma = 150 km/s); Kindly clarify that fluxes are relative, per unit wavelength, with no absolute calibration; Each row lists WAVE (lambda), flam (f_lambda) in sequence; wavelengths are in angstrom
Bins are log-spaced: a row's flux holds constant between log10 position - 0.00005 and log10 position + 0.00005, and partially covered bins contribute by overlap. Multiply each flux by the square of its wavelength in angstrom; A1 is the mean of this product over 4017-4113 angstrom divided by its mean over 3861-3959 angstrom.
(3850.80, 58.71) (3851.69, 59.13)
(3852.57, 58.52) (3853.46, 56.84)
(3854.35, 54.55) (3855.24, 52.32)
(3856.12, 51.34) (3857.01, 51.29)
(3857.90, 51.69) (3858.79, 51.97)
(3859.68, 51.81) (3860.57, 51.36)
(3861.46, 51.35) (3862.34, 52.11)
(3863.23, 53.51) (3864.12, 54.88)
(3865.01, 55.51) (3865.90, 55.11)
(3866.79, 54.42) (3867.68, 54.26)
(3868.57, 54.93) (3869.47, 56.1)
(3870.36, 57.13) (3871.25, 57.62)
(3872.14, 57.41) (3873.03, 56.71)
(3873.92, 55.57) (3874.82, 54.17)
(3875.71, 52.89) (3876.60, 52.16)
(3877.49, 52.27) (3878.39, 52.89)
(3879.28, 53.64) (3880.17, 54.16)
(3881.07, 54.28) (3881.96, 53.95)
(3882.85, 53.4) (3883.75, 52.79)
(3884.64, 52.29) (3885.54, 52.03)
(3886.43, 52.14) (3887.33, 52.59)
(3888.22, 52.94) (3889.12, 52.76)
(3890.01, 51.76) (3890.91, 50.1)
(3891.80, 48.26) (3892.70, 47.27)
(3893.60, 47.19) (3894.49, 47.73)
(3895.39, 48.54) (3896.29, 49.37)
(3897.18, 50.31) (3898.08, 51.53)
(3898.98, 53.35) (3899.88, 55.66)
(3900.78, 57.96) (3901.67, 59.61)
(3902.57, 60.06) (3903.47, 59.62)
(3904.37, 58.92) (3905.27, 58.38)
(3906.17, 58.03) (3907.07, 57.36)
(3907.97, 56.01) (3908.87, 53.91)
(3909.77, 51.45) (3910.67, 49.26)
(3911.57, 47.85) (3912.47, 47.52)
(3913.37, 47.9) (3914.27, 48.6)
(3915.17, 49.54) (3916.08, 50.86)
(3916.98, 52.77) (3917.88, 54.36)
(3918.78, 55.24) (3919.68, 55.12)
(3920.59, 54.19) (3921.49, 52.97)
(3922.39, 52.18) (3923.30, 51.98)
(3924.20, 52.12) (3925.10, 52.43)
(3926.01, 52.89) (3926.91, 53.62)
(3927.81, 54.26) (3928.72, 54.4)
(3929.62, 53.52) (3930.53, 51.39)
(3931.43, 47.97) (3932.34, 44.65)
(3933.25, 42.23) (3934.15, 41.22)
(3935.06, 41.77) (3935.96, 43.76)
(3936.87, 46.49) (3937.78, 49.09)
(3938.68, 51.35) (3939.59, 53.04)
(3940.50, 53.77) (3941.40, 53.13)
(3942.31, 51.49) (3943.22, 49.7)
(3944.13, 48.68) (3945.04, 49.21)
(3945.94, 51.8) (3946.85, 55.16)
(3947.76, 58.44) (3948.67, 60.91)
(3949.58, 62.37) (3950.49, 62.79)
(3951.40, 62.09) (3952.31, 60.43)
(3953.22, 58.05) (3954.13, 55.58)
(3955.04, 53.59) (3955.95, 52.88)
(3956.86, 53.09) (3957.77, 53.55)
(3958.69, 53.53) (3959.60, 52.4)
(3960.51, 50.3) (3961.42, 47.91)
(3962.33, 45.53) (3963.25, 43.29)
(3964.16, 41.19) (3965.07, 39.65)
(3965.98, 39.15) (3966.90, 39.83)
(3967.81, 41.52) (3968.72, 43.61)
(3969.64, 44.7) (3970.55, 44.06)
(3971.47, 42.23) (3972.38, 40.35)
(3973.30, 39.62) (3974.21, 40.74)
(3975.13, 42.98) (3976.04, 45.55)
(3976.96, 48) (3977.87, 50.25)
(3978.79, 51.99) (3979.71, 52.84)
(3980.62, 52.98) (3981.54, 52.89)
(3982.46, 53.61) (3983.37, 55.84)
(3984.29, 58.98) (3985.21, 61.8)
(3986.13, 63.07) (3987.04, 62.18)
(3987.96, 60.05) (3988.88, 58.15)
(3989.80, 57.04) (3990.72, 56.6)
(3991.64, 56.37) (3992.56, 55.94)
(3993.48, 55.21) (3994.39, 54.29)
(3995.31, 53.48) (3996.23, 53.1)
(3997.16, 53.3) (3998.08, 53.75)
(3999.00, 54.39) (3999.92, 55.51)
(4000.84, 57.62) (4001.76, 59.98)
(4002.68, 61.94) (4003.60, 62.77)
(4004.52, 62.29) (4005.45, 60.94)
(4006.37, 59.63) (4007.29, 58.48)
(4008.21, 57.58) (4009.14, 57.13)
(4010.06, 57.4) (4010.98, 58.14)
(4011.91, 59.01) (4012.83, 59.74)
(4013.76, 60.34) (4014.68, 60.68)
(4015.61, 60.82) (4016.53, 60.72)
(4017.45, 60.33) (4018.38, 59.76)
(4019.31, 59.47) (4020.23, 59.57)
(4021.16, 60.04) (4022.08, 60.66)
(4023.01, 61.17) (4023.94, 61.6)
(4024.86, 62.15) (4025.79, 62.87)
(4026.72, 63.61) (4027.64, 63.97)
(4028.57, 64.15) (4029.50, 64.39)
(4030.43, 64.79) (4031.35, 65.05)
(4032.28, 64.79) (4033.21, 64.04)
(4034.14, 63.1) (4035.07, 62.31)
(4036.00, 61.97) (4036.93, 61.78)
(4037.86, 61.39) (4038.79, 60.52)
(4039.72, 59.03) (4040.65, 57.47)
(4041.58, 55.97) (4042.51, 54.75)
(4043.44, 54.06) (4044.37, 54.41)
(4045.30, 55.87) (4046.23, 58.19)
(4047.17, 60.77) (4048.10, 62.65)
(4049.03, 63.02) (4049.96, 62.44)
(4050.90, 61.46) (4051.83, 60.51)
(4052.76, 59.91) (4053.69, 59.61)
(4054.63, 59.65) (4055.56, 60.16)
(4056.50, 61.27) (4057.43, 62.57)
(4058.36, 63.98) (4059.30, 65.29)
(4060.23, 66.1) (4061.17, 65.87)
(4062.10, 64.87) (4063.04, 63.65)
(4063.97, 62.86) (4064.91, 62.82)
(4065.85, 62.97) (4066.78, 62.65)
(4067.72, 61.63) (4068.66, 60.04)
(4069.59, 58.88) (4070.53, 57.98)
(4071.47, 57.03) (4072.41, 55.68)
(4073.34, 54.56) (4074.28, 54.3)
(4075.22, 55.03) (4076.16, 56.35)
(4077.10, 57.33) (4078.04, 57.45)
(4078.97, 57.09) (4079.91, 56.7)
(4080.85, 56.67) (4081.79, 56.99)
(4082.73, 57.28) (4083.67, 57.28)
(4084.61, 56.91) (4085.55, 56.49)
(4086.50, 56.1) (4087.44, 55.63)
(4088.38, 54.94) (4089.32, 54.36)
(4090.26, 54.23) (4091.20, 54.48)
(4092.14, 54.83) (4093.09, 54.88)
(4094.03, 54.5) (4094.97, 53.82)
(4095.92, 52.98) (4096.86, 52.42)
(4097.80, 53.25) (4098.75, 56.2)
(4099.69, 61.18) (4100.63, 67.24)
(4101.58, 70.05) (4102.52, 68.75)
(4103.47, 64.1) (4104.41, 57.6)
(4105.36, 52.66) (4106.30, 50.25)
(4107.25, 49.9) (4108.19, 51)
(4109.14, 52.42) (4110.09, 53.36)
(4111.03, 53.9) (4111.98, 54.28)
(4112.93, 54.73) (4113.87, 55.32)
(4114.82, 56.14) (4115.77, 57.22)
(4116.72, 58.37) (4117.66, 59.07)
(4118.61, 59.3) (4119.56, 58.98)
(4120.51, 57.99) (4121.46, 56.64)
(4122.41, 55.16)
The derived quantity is 1.20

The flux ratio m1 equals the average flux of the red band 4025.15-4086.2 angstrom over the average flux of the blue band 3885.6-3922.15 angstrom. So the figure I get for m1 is 1.1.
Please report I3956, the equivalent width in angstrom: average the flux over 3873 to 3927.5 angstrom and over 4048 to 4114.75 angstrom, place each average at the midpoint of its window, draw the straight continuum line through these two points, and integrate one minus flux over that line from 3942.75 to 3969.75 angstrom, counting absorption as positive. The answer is 1.7 angstrom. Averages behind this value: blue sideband 52.9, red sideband 58.2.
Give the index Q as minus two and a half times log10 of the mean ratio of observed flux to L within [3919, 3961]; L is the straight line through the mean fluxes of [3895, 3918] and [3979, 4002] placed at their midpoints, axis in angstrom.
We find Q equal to 0.04 mag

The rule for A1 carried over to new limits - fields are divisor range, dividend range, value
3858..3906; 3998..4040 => 1.22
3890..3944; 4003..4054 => 1.24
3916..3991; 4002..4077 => 1.24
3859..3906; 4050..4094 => 1.21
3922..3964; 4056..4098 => 1.20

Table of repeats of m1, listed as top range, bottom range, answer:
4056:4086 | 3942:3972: 1.18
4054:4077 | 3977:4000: 1.09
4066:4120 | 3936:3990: 1.11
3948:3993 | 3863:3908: 0.95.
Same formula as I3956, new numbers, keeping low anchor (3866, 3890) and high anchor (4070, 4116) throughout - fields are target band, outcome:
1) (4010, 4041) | -3.3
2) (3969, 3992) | 1.4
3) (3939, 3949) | 0.3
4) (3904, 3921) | 0.4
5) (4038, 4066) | -2.5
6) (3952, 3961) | 0.1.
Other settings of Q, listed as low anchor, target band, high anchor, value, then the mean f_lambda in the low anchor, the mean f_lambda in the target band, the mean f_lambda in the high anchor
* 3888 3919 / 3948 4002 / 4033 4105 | 0.07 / 52.6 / 52.1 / 59.1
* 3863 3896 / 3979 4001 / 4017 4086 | 0.03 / 53.1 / 56.1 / 60.3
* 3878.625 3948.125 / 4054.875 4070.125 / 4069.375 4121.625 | -0.13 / 51.9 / 62.8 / 56.5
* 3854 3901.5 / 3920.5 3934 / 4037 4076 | 0.08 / 52.9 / 51.1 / 60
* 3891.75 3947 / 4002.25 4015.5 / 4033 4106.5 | -0.07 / 51.6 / 59.7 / 58.9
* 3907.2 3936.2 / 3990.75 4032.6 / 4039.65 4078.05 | -0.05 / 50.7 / 59.5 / 59.8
